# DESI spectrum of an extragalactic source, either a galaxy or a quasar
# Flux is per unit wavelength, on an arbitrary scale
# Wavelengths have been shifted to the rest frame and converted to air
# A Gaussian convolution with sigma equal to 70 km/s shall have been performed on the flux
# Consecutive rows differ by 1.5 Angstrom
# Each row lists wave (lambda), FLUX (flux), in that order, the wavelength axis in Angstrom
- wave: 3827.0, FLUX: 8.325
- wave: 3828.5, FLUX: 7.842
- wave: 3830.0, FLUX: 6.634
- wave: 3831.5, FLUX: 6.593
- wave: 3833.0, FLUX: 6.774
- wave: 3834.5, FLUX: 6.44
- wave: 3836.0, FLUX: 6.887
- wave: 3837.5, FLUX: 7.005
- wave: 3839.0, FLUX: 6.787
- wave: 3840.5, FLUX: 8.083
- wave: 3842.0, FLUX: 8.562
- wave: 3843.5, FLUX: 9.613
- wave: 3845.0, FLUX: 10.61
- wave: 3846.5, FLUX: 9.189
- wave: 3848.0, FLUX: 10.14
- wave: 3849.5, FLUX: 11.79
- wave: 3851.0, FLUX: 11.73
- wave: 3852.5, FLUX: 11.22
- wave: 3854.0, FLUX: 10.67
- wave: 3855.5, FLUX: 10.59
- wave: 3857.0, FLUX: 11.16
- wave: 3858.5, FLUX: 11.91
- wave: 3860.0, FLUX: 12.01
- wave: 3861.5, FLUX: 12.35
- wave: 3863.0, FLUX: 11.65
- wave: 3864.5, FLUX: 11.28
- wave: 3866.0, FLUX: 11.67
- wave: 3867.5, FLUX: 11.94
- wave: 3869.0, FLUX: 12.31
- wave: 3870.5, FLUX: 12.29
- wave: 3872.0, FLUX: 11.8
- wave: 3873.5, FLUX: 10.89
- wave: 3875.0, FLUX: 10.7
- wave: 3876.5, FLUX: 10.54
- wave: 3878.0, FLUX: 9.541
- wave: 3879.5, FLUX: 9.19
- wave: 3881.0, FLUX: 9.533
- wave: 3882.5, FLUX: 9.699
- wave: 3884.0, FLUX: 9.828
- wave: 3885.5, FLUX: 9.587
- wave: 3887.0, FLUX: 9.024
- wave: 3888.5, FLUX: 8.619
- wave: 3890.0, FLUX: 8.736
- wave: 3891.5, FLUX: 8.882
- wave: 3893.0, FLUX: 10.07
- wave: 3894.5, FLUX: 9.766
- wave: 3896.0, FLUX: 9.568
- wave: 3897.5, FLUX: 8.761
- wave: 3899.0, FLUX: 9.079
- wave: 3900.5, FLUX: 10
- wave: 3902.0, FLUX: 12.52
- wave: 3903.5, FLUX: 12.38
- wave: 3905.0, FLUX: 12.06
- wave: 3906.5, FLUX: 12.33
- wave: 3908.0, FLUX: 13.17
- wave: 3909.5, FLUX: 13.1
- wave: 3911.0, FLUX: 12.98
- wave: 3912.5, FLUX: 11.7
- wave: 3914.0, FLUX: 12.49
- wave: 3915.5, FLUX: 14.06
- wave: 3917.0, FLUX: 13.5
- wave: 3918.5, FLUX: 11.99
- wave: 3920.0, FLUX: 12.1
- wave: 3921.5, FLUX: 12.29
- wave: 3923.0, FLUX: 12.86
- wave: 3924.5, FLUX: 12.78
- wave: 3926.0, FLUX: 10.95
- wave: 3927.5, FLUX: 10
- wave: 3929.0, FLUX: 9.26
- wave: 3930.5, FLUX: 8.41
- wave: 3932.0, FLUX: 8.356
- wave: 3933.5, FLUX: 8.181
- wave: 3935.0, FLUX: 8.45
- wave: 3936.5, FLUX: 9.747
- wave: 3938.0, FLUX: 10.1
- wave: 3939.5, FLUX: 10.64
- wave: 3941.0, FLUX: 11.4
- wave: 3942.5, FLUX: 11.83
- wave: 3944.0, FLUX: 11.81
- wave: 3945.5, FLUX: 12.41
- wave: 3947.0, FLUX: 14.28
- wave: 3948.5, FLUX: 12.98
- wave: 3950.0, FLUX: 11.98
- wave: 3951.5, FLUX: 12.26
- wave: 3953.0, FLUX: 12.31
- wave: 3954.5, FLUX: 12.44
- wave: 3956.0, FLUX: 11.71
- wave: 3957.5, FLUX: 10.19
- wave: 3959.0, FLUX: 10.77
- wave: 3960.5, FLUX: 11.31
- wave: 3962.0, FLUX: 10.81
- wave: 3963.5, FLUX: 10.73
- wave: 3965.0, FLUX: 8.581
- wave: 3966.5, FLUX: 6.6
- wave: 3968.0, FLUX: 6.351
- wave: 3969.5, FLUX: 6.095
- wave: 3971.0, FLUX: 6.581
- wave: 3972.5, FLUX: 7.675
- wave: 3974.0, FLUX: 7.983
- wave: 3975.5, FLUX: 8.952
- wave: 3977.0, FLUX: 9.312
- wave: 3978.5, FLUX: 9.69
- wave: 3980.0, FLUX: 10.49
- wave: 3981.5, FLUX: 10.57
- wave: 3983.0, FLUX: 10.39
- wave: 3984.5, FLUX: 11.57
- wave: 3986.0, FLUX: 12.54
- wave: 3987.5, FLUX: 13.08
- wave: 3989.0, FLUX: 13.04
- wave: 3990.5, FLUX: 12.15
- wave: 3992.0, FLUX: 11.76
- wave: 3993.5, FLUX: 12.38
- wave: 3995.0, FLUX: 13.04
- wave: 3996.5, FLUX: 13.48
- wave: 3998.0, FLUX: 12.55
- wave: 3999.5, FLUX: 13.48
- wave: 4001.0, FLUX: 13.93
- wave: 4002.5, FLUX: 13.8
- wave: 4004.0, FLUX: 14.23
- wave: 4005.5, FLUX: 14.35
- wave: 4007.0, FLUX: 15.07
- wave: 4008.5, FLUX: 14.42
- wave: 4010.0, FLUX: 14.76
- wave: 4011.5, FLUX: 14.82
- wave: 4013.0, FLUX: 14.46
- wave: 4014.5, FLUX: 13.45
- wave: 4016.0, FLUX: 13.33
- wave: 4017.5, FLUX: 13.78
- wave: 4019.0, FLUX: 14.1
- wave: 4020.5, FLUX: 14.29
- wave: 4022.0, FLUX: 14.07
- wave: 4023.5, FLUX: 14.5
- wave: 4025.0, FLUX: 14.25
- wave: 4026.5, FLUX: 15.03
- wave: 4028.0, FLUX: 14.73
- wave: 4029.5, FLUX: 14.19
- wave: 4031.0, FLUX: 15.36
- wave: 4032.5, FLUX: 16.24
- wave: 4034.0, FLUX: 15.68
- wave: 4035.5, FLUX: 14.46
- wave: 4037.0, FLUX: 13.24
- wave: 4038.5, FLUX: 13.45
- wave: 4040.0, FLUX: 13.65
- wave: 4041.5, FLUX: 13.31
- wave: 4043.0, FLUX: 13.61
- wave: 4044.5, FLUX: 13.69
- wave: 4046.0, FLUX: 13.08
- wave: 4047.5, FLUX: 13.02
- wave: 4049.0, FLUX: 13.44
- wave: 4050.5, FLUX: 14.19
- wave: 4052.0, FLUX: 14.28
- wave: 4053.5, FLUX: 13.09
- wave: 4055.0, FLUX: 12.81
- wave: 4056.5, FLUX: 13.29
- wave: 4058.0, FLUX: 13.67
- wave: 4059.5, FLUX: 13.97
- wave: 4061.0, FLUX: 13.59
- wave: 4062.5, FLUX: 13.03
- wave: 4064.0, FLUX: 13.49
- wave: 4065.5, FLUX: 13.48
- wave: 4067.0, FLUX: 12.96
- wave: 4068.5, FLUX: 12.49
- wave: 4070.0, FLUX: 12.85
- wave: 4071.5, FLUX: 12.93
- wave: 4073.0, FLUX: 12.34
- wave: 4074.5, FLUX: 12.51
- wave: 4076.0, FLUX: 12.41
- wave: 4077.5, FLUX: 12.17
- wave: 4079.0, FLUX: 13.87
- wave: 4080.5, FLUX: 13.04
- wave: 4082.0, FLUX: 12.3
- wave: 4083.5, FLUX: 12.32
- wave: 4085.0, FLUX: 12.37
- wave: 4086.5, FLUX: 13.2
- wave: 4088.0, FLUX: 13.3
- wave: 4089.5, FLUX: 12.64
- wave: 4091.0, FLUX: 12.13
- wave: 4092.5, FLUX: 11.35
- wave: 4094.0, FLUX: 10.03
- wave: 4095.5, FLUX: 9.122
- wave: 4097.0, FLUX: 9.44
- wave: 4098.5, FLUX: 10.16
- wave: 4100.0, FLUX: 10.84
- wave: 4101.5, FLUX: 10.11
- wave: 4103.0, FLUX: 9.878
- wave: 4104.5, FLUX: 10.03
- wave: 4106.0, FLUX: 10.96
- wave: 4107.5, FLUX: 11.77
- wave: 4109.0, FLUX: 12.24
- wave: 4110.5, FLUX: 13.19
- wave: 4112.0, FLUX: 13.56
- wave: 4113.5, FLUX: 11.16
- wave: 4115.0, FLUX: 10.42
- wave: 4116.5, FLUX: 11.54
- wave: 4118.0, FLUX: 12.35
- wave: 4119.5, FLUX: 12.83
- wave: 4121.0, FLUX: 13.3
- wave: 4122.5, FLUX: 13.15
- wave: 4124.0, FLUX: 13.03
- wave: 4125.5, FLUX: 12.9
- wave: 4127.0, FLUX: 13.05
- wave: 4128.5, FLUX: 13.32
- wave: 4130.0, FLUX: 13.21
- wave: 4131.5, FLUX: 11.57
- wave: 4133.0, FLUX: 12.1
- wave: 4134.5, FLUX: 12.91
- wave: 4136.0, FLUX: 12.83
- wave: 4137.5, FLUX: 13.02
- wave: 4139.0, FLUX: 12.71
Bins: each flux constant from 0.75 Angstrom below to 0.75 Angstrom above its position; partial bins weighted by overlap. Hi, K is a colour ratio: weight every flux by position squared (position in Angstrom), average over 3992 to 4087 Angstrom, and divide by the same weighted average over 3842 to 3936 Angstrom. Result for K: 1.4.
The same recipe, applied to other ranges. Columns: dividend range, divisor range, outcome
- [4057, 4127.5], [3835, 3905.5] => 1.33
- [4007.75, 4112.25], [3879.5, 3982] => 1.32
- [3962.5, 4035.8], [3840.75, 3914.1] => 1.22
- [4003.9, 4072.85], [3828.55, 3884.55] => 1.53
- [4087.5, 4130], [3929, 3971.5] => 1.24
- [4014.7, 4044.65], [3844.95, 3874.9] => 1.37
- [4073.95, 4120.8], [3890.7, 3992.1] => 1.17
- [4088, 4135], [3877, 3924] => 1.19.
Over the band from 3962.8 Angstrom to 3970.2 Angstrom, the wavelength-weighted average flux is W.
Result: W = 7.66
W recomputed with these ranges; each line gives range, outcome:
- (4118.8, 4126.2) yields 13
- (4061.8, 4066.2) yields 13.3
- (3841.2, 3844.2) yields 9.06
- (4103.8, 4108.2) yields 10.9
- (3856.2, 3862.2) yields 11.8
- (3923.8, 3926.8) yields 11.8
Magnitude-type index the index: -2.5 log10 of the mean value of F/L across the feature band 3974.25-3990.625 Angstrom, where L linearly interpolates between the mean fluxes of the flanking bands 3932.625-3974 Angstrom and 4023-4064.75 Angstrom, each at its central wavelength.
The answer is 0.05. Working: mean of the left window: 10.3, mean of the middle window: 10.9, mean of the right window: 13.9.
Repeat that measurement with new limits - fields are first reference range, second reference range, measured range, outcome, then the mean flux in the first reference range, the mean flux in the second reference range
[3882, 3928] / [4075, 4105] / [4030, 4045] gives -0.24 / 11.1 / 11.6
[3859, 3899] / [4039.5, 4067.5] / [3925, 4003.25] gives 0.11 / 10.4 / 13.5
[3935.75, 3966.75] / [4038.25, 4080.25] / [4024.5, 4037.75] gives -0.17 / 11.3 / 13.2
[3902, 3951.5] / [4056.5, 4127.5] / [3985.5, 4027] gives -0.15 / 11.6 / 12.2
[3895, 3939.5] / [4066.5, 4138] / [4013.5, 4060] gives -0.19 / 11.1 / 12.1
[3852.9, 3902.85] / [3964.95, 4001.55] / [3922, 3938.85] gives 0.06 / 10.5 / 10.5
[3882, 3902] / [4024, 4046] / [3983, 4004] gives 0.01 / 9.47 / 14.3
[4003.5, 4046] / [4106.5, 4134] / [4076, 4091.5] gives 0.04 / 14.3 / 12.5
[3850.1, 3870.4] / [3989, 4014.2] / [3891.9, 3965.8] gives 0.12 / 11.6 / 13.6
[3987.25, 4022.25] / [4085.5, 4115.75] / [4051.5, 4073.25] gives -0.08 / 13.7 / 11.3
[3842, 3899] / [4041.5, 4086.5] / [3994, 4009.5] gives -0.13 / 10.5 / 13.1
